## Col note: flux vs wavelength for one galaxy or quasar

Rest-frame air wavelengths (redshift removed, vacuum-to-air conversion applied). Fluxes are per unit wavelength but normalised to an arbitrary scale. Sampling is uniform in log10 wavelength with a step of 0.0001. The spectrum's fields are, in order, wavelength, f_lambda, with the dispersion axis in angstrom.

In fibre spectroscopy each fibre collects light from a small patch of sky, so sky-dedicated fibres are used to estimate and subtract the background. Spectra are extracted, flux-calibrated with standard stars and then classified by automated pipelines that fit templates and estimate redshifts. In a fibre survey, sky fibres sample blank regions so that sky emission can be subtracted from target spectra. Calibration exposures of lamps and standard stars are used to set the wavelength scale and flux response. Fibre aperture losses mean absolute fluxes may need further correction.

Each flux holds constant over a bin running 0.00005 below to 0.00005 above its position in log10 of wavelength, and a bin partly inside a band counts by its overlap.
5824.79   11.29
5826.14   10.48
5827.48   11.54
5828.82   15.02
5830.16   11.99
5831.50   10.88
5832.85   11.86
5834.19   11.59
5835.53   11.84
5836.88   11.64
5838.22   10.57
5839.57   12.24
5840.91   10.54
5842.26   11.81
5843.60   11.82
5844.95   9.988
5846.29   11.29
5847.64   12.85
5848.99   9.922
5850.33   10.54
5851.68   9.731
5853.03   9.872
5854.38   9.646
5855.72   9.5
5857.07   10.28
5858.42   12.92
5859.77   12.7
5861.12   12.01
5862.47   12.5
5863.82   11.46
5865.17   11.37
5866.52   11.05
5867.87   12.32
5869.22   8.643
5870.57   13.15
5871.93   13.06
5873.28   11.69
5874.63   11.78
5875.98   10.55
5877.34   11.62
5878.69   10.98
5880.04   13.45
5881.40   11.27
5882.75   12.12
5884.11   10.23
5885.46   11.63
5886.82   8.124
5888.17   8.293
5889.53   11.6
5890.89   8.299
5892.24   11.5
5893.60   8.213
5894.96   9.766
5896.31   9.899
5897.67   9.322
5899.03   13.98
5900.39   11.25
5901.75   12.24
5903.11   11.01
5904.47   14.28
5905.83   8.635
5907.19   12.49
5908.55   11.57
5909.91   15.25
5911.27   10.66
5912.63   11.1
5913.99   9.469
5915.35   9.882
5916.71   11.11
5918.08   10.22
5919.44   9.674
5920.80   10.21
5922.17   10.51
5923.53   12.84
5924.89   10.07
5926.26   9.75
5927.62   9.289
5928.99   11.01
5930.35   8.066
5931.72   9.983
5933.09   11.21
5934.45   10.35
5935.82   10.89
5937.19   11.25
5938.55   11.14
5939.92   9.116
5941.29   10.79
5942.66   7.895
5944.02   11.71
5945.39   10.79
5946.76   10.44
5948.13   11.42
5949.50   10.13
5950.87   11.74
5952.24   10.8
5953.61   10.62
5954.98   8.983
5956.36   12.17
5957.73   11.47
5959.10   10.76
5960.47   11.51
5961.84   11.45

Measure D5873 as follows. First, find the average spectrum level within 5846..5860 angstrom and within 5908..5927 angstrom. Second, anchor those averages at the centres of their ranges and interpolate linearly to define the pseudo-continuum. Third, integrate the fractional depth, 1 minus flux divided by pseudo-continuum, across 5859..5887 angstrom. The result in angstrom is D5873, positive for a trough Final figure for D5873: -2.01 angstrom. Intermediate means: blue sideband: 10.8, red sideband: 10.9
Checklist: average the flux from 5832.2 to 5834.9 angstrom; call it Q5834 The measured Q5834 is 11.8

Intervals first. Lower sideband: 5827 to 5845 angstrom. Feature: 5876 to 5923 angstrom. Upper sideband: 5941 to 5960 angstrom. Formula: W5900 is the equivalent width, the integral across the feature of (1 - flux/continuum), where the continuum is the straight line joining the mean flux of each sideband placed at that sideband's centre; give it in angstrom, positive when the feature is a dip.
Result 1.2 angstrom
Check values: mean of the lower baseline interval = 11.7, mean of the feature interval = 10.9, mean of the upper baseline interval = 10.7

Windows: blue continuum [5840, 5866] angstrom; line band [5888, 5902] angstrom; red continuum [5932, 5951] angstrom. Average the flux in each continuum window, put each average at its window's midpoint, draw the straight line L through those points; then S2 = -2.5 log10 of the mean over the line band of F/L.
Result 0.05 mag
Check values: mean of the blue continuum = 11.1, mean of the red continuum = 10.6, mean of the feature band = 10.4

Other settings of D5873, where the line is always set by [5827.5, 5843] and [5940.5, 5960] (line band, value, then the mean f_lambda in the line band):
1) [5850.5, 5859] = 1.0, 10.3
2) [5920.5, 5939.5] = 0.8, 10.5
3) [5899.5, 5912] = -0.9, 12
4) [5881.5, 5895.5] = 1.6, 10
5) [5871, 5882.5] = -0.4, 11.8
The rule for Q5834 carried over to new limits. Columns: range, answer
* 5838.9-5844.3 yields 11.6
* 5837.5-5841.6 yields 11.1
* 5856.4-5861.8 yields 12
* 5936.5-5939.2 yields 11.2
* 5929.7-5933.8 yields 9.77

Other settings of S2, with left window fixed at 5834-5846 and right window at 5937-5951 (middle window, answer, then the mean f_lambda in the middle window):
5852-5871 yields -0.003 mag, 11.2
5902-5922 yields -0.035 mag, 11.1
